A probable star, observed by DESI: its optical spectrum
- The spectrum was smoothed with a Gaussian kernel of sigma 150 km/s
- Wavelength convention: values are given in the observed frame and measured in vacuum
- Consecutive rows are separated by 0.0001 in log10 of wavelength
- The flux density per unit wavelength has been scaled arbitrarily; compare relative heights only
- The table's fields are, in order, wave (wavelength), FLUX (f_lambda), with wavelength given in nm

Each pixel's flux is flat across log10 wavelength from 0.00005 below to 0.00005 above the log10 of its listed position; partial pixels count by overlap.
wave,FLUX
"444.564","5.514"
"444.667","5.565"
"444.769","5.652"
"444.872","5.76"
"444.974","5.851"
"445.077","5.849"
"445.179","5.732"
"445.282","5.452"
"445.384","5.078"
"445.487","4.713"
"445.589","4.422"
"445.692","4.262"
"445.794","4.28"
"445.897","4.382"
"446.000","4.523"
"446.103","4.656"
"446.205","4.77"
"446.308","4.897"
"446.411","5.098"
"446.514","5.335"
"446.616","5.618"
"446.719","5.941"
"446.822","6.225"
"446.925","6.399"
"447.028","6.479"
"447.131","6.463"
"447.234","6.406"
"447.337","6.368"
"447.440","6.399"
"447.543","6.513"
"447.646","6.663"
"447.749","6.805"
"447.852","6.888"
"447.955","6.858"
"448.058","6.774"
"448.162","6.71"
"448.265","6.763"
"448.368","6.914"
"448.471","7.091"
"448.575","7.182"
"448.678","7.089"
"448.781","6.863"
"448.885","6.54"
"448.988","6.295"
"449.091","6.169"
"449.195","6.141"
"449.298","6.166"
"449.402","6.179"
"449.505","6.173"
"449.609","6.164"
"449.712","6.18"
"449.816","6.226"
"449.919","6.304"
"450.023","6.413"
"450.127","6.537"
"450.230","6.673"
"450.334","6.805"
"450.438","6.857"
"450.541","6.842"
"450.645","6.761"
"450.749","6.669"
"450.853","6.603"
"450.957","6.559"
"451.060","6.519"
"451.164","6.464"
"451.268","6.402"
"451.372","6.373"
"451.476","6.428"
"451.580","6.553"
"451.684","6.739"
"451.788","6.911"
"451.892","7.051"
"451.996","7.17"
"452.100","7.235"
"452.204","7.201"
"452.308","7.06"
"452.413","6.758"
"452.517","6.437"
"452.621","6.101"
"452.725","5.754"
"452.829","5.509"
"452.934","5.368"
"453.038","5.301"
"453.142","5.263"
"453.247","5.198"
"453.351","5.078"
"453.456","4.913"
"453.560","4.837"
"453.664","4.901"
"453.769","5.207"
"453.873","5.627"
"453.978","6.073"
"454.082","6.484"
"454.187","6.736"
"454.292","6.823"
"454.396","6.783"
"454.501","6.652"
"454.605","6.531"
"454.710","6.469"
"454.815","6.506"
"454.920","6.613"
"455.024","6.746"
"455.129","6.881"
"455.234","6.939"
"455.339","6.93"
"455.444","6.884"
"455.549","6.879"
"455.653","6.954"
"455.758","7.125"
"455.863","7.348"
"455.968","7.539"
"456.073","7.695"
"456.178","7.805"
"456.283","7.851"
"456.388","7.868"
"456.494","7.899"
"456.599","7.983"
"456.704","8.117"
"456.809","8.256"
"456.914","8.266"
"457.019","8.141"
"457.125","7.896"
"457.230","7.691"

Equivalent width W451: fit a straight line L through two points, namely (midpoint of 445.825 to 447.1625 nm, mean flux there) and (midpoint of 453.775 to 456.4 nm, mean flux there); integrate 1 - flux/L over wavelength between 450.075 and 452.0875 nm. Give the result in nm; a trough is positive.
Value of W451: -0.16 nm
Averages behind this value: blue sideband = 5.41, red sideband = 6.87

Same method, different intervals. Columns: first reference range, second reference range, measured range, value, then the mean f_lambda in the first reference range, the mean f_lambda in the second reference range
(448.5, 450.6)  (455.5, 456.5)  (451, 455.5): 0.49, 6.5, 7.48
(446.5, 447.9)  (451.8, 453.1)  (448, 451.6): -0.10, 6.35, 6.42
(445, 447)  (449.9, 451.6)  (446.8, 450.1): -0.37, 5.16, 6.58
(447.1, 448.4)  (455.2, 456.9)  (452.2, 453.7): 0.32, 6.66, 7.53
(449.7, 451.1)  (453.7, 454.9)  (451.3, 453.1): 0.00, 6.58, 6.34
